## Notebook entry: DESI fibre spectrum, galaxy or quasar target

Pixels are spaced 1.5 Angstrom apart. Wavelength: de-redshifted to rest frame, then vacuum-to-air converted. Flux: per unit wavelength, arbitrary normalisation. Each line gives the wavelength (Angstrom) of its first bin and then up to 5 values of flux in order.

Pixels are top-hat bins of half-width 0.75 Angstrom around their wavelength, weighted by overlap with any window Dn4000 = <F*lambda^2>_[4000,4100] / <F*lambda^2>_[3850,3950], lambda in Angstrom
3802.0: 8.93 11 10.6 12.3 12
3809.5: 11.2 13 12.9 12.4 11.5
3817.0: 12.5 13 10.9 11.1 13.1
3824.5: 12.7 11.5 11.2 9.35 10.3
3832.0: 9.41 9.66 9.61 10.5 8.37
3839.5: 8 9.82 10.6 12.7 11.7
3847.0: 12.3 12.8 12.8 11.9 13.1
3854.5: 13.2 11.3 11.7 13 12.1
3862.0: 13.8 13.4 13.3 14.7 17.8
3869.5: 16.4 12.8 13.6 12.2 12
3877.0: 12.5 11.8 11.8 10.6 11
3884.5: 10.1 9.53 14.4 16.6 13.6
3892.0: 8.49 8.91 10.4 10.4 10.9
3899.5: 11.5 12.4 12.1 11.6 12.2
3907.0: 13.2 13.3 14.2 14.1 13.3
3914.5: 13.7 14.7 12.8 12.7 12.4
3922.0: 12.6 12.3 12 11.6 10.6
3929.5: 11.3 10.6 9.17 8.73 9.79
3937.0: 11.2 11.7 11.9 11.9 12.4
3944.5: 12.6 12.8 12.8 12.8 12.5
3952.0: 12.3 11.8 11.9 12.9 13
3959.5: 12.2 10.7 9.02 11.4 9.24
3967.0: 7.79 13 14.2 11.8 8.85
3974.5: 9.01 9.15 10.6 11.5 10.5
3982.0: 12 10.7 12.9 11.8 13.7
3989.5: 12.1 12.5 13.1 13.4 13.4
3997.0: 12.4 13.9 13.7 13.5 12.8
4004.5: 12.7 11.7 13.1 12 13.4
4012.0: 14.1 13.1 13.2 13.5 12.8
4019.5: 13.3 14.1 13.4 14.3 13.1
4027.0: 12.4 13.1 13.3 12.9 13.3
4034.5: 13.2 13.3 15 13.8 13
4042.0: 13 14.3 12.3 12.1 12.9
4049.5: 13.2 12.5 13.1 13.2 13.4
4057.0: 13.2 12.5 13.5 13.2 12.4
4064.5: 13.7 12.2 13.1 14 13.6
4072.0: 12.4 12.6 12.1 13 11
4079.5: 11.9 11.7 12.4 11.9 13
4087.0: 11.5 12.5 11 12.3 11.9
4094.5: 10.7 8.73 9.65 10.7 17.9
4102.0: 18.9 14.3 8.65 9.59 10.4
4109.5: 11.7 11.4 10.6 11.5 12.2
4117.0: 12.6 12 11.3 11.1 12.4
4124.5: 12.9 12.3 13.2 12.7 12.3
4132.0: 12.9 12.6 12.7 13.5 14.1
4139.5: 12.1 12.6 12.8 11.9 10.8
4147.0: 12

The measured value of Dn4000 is 1.12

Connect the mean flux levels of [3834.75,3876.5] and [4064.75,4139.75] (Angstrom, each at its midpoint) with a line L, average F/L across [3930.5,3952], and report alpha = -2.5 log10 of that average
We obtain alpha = 0.073 mag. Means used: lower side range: 12.4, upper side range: 12.2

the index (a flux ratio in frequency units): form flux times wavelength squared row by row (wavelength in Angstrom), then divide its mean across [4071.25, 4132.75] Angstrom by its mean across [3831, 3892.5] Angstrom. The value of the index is 1.12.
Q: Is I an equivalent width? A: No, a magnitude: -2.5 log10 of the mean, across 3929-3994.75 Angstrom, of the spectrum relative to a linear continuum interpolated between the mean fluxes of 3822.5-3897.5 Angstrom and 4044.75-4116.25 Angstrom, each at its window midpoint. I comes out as 0.05 mag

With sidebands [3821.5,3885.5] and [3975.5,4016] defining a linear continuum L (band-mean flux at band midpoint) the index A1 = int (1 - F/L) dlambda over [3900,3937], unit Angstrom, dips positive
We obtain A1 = 0.2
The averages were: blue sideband 11.9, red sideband 12.5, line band 12.1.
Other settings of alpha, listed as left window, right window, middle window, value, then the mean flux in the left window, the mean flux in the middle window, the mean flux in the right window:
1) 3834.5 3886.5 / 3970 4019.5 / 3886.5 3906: 0.04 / 12.1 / 11.8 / 12.3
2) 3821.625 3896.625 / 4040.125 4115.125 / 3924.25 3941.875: 0.11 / 11.9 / 10.9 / 12.4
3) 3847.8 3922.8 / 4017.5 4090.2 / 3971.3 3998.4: 0.10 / 12.6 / 11.7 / 12.9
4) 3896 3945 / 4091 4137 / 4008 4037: -0.10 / 12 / 13.3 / 12.1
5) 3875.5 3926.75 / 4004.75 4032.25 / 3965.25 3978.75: 0.21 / 12.2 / 10.5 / 13.1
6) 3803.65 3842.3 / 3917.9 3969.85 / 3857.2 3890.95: -0.15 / 11.1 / 13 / 11.6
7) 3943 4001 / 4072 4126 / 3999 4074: -0.11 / 11.9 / 13.2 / 12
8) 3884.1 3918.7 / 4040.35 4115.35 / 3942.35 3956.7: -0.01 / 12.3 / 12.5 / 12.4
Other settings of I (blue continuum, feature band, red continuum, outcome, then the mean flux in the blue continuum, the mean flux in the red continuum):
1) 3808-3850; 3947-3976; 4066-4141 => 0.03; 11.2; 12.2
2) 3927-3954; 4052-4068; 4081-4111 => -0.10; 11.5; 12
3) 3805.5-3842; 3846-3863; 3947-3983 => -0.13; 11.1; 11.3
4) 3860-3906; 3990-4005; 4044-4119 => -0.07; 12.4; 12.3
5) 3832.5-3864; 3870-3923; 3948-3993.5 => -0.07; 11.5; 11.5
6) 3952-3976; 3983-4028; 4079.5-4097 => -0.16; 11.1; 11.6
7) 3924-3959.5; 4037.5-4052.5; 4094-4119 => -0.12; 11.7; 11.9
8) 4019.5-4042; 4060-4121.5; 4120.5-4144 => 0.07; 13.4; 12.6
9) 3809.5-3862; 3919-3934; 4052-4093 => 0.05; 11.5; 12.6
